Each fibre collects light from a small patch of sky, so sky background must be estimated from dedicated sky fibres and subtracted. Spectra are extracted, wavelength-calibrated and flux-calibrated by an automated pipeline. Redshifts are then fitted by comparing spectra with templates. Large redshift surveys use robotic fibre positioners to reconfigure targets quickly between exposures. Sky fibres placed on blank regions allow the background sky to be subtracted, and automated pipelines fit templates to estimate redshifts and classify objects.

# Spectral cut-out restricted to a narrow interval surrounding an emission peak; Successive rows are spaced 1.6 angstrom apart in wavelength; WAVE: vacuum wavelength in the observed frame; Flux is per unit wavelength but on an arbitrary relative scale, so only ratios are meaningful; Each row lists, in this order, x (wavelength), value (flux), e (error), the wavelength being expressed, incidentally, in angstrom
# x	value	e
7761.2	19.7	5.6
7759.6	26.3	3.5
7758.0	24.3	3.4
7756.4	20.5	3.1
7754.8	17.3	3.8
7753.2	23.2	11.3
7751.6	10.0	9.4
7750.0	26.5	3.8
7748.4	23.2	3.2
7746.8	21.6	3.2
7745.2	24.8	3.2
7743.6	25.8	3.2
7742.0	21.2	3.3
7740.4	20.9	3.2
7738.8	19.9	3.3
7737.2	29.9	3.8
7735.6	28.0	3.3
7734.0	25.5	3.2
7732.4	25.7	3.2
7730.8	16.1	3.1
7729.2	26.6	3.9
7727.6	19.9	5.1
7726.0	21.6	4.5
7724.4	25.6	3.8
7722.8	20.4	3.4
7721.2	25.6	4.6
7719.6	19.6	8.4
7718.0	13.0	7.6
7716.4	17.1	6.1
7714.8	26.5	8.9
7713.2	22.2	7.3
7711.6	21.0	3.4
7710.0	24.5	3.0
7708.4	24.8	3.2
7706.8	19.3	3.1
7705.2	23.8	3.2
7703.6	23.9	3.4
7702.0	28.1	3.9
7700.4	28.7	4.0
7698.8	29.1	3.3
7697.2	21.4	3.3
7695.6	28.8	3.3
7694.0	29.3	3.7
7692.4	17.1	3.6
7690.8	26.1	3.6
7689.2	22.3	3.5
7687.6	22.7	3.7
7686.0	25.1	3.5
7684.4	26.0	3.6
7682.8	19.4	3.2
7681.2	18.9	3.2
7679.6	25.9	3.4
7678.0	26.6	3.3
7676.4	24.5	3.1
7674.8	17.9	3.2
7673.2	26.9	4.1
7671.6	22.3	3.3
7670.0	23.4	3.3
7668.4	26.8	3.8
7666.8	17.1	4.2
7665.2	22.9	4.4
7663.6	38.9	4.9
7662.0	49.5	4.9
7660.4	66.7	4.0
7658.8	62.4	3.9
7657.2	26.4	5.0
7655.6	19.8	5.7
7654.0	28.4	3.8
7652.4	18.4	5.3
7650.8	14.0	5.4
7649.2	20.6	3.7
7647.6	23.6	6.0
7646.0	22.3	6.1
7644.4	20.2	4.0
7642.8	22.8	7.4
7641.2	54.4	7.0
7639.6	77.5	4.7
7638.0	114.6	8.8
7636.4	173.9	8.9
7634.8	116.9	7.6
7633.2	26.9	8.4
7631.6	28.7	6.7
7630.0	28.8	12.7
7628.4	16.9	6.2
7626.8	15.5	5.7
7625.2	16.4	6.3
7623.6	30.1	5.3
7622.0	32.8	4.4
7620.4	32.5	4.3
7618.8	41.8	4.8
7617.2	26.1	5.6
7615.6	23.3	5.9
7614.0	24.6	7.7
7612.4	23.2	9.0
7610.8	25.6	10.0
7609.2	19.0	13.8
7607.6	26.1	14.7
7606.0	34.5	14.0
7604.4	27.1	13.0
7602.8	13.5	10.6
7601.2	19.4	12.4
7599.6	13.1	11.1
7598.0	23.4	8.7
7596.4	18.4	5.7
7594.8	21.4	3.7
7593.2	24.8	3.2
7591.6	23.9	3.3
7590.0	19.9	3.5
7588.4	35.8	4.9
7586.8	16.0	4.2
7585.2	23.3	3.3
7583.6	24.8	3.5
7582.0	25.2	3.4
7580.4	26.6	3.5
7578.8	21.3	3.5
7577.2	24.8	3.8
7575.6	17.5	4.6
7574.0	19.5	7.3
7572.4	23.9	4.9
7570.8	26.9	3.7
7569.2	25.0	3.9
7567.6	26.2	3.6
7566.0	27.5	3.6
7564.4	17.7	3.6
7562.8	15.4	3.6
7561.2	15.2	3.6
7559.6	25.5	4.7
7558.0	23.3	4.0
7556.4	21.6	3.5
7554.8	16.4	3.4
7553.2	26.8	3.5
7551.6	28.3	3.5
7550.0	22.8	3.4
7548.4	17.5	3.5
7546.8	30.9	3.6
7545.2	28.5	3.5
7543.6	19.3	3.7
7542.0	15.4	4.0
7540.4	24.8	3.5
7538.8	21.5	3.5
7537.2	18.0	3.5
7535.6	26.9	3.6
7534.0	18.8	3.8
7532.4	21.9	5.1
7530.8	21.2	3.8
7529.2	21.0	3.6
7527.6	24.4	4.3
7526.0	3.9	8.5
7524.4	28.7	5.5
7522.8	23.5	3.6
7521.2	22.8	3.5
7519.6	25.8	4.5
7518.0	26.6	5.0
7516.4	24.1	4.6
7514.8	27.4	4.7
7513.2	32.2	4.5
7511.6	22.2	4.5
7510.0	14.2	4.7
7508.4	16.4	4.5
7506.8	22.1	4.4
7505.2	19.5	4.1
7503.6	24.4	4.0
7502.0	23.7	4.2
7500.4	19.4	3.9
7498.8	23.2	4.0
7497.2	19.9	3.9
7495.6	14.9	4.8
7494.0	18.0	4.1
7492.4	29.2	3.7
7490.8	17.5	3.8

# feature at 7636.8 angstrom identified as H-alpha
